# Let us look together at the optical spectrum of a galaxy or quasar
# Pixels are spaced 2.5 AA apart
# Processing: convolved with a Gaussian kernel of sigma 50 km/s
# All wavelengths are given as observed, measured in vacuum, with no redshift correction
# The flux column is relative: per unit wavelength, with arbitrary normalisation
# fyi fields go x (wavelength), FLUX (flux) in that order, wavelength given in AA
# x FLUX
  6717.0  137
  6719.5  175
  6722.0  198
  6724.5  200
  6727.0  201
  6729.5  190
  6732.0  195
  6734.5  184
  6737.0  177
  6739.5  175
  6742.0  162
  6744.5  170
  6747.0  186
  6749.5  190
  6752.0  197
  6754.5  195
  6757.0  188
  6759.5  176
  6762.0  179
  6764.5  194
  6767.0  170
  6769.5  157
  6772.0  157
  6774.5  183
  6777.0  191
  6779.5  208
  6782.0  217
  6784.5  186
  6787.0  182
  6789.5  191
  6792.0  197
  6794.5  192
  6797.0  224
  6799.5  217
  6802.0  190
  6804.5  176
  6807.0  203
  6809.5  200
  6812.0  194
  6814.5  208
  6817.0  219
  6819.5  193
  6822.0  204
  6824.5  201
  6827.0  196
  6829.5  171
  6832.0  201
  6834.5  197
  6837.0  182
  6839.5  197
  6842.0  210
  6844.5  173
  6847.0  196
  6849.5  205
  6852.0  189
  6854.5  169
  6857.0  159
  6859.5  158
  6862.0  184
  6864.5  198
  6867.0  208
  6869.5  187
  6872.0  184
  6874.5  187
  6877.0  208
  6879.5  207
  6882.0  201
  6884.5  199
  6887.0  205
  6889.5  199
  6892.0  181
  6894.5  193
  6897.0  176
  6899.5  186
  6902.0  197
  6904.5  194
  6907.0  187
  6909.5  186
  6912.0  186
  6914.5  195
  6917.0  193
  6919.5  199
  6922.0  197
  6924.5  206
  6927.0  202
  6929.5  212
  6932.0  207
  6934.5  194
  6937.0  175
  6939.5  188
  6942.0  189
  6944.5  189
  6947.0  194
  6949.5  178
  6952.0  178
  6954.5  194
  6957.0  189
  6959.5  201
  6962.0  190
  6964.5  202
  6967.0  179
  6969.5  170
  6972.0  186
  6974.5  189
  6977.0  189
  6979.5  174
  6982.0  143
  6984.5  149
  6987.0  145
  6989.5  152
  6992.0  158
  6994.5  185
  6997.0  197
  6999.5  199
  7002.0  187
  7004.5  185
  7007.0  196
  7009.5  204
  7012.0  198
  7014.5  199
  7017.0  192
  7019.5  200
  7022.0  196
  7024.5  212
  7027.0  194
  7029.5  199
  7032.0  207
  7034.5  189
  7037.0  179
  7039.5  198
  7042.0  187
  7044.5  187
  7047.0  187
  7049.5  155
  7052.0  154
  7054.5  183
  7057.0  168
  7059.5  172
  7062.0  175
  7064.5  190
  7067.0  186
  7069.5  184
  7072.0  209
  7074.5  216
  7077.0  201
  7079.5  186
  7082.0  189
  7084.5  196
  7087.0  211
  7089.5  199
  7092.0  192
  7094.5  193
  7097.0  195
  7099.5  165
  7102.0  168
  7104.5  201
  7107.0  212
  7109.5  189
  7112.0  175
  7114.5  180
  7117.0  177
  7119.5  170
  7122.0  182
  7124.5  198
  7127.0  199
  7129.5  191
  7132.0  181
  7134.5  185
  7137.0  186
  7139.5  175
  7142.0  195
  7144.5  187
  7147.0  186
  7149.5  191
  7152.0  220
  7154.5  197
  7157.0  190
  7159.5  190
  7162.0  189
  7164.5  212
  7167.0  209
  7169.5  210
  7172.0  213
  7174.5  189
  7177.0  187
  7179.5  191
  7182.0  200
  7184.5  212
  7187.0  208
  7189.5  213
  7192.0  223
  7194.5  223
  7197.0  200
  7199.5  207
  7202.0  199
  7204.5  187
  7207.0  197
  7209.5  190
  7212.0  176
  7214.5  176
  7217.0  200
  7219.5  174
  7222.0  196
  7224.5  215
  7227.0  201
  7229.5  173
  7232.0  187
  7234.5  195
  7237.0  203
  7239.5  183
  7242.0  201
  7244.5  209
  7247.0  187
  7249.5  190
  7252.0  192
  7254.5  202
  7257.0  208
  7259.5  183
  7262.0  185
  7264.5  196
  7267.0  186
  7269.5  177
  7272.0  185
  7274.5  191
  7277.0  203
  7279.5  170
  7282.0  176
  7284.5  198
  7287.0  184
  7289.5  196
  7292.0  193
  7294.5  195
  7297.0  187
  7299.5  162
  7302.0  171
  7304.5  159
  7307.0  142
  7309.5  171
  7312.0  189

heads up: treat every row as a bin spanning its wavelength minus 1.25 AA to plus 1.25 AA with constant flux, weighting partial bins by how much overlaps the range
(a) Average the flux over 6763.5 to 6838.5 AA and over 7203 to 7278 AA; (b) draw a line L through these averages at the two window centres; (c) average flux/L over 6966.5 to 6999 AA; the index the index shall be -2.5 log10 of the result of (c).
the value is 0.13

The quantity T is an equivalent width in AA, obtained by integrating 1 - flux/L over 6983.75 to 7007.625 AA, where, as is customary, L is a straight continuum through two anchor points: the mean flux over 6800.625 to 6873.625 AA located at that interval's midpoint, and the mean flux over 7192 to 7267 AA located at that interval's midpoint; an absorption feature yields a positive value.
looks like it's 2.2 AA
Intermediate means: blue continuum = 191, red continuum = 195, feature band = 175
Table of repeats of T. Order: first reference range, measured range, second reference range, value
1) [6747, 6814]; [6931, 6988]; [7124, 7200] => 3.5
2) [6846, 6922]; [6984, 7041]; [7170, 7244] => 1.5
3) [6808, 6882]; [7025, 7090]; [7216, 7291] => 1.2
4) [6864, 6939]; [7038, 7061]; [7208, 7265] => 2.0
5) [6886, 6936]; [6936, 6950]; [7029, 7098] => 0.5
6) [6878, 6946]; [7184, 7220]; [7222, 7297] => -1.3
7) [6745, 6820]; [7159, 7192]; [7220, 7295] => -1.9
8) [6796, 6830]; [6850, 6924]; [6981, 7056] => 1.5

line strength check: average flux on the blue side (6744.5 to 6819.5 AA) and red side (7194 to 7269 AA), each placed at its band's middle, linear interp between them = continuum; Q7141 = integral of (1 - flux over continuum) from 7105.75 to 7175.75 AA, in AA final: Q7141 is 0.4 AA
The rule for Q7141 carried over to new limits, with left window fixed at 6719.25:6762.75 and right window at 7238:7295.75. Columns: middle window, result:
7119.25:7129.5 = 0.0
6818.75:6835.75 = -0.7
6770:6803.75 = -1.4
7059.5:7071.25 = 0.3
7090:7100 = 0.0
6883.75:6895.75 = -0.5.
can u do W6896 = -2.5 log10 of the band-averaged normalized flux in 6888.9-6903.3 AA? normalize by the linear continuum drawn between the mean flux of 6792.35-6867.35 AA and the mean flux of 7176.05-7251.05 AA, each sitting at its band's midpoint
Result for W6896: 0.03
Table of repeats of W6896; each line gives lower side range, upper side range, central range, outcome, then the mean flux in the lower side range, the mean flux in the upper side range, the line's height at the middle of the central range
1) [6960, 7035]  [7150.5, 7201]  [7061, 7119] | 0.03 mag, 186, 204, 195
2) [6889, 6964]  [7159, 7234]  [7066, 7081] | -0.01 mag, 192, 198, 195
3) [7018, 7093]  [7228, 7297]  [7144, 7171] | -0.05 mag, 190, 191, 190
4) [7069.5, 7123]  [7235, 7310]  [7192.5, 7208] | -0.08 mag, 191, 186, 188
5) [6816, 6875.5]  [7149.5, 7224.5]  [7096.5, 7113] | 0.06 mag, 190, 199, 197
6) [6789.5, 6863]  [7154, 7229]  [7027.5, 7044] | 0.02 mag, 193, 199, 196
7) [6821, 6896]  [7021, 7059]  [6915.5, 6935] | -0.07 mag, 192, 186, 189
